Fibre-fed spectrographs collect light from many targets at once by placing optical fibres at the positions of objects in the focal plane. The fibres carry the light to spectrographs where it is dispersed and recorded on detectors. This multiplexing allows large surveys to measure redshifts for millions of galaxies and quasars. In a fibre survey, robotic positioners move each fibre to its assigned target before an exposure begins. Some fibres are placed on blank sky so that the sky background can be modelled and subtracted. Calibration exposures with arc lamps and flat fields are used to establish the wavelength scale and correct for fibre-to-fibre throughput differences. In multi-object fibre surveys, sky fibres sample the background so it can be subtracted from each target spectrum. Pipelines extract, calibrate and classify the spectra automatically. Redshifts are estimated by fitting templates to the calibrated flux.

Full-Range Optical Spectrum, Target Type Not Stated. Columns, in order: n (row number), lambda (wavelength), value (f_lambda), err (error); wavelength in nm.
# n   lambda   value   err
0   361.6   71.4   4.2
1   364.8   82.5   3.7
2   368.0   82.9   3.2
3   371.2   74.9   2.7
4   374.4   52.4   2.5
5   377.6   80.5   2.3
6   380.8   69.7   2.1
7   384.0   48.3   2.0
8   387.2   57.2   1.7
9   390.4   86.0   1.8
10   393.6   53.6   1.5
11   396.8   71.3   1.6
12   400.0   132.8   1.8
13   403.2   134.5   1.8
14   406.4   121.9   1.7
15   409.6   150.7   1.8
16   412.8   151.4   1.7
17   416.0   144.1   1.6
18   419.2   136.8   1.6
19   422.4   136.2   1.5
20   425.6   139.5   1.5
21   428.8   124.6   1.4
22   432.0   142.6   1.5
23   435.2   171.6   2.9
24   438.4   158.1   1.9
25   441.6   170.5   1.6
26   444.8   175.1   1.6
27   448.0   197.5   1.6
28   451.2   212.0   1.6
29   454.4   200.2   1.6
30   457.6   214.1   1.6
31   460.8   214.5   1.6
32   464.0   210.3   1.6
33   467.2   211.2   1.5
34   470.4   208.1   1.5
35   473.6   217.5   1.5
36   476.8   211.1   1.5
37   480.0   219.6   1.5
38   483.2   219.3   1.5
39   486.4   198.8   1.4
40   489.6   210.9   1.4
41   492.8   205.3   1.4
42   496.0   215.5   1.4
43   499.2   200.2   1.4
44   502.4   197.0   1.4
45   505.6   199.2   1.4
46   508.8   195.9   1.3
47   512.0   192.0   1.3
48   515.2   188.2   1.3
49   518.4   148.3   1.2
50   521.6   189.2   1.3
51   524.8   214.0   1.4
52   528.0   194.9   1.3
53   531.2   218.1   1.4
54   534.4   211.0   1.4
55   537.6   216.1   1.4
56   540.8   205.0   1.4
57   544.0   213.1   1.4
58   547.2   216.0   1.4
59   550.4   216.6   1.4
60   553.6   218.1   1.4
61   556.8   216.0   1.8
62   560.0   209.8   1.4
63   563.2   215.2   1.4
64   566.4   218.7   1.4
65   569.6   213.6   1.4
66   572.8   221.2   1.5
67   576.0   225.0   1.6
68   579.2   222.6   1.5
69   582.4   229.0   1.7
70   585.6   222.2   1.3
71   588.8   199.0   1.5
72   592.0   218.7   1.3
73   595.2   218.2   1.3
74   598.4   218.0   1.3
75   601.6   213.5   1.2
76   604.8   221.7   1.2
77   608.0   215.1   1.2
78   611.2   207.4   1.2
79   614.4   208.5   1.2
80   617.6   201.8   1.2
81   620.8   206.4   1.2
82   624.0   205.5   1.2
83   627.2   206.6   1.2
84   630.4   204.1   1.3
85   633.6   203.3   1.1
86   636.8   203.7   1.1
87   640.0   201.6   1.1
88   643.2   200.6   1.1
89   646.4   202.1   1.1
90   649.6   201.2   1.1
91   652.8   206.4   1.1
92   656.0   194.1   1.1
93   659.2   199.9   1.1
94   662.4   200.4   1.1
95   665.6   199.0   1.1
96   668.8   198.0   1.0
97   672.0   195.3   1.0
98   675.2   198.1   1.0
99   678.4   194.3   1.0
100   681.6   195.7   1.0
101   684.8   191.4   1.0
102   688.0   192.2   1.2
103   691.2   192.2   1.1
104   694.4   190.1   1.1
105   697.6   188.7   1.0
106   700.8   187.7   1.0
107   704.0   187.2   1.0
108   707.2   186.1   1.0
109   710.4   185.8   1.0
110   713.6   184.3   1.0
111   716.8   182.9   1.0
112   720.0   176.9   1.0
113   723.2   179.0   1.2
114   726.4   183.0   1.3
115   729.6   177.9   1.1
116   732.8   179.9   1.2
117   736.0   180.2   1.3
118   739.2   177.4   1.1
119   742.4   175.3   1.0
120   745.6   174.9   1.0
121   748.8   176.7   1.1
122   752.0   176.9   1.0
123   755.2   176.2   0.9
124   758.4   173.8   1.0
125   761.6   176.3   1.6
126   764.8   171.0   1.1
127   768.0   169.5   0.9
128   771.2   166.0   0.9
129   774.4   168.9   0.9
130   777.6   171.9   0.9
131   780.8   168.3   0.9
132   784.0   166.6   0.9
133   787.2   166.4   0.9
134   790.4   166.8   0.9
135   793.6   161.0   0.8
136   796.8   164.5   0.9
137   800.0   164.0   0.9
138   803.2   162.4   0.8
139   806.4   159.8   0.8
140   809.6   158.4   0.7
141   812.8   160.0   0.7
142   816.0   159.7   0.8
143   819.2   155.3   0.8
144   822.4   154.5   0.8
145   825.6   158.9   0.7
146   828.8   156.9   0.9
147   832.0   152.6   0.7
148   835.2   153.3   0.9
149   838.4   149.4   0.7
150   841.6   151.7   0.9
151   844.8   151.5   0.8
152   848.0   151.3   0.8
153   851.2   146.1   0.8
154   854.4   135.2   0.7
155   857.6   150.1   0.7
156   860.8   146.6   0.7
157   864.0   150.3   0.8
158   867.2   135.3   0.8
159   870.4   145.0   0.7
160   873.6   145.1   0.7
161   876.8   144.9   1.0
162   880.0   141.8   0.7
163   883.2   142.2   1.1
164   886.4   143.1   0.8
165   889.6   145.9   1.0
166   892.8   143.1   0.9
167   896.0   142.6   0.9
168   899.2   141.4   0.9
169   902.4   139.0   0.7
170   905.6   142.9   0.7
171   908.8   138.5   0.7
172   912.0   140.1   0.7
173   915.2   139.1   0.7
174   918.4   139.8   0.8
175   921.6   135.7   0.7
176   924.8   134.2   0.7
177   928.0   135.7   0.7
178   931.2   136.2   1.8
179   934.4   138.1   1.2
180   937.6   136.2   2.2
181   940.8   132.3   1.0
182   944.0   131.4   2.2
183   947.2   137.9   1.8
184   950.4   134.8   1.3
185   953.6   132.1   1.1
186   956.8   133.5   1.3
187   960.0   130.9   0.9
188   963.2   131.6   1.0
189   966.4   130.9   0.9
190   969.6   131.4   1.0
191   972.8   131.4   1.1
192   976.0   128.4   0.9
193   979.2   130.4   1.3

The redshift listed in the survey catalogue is 0.00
